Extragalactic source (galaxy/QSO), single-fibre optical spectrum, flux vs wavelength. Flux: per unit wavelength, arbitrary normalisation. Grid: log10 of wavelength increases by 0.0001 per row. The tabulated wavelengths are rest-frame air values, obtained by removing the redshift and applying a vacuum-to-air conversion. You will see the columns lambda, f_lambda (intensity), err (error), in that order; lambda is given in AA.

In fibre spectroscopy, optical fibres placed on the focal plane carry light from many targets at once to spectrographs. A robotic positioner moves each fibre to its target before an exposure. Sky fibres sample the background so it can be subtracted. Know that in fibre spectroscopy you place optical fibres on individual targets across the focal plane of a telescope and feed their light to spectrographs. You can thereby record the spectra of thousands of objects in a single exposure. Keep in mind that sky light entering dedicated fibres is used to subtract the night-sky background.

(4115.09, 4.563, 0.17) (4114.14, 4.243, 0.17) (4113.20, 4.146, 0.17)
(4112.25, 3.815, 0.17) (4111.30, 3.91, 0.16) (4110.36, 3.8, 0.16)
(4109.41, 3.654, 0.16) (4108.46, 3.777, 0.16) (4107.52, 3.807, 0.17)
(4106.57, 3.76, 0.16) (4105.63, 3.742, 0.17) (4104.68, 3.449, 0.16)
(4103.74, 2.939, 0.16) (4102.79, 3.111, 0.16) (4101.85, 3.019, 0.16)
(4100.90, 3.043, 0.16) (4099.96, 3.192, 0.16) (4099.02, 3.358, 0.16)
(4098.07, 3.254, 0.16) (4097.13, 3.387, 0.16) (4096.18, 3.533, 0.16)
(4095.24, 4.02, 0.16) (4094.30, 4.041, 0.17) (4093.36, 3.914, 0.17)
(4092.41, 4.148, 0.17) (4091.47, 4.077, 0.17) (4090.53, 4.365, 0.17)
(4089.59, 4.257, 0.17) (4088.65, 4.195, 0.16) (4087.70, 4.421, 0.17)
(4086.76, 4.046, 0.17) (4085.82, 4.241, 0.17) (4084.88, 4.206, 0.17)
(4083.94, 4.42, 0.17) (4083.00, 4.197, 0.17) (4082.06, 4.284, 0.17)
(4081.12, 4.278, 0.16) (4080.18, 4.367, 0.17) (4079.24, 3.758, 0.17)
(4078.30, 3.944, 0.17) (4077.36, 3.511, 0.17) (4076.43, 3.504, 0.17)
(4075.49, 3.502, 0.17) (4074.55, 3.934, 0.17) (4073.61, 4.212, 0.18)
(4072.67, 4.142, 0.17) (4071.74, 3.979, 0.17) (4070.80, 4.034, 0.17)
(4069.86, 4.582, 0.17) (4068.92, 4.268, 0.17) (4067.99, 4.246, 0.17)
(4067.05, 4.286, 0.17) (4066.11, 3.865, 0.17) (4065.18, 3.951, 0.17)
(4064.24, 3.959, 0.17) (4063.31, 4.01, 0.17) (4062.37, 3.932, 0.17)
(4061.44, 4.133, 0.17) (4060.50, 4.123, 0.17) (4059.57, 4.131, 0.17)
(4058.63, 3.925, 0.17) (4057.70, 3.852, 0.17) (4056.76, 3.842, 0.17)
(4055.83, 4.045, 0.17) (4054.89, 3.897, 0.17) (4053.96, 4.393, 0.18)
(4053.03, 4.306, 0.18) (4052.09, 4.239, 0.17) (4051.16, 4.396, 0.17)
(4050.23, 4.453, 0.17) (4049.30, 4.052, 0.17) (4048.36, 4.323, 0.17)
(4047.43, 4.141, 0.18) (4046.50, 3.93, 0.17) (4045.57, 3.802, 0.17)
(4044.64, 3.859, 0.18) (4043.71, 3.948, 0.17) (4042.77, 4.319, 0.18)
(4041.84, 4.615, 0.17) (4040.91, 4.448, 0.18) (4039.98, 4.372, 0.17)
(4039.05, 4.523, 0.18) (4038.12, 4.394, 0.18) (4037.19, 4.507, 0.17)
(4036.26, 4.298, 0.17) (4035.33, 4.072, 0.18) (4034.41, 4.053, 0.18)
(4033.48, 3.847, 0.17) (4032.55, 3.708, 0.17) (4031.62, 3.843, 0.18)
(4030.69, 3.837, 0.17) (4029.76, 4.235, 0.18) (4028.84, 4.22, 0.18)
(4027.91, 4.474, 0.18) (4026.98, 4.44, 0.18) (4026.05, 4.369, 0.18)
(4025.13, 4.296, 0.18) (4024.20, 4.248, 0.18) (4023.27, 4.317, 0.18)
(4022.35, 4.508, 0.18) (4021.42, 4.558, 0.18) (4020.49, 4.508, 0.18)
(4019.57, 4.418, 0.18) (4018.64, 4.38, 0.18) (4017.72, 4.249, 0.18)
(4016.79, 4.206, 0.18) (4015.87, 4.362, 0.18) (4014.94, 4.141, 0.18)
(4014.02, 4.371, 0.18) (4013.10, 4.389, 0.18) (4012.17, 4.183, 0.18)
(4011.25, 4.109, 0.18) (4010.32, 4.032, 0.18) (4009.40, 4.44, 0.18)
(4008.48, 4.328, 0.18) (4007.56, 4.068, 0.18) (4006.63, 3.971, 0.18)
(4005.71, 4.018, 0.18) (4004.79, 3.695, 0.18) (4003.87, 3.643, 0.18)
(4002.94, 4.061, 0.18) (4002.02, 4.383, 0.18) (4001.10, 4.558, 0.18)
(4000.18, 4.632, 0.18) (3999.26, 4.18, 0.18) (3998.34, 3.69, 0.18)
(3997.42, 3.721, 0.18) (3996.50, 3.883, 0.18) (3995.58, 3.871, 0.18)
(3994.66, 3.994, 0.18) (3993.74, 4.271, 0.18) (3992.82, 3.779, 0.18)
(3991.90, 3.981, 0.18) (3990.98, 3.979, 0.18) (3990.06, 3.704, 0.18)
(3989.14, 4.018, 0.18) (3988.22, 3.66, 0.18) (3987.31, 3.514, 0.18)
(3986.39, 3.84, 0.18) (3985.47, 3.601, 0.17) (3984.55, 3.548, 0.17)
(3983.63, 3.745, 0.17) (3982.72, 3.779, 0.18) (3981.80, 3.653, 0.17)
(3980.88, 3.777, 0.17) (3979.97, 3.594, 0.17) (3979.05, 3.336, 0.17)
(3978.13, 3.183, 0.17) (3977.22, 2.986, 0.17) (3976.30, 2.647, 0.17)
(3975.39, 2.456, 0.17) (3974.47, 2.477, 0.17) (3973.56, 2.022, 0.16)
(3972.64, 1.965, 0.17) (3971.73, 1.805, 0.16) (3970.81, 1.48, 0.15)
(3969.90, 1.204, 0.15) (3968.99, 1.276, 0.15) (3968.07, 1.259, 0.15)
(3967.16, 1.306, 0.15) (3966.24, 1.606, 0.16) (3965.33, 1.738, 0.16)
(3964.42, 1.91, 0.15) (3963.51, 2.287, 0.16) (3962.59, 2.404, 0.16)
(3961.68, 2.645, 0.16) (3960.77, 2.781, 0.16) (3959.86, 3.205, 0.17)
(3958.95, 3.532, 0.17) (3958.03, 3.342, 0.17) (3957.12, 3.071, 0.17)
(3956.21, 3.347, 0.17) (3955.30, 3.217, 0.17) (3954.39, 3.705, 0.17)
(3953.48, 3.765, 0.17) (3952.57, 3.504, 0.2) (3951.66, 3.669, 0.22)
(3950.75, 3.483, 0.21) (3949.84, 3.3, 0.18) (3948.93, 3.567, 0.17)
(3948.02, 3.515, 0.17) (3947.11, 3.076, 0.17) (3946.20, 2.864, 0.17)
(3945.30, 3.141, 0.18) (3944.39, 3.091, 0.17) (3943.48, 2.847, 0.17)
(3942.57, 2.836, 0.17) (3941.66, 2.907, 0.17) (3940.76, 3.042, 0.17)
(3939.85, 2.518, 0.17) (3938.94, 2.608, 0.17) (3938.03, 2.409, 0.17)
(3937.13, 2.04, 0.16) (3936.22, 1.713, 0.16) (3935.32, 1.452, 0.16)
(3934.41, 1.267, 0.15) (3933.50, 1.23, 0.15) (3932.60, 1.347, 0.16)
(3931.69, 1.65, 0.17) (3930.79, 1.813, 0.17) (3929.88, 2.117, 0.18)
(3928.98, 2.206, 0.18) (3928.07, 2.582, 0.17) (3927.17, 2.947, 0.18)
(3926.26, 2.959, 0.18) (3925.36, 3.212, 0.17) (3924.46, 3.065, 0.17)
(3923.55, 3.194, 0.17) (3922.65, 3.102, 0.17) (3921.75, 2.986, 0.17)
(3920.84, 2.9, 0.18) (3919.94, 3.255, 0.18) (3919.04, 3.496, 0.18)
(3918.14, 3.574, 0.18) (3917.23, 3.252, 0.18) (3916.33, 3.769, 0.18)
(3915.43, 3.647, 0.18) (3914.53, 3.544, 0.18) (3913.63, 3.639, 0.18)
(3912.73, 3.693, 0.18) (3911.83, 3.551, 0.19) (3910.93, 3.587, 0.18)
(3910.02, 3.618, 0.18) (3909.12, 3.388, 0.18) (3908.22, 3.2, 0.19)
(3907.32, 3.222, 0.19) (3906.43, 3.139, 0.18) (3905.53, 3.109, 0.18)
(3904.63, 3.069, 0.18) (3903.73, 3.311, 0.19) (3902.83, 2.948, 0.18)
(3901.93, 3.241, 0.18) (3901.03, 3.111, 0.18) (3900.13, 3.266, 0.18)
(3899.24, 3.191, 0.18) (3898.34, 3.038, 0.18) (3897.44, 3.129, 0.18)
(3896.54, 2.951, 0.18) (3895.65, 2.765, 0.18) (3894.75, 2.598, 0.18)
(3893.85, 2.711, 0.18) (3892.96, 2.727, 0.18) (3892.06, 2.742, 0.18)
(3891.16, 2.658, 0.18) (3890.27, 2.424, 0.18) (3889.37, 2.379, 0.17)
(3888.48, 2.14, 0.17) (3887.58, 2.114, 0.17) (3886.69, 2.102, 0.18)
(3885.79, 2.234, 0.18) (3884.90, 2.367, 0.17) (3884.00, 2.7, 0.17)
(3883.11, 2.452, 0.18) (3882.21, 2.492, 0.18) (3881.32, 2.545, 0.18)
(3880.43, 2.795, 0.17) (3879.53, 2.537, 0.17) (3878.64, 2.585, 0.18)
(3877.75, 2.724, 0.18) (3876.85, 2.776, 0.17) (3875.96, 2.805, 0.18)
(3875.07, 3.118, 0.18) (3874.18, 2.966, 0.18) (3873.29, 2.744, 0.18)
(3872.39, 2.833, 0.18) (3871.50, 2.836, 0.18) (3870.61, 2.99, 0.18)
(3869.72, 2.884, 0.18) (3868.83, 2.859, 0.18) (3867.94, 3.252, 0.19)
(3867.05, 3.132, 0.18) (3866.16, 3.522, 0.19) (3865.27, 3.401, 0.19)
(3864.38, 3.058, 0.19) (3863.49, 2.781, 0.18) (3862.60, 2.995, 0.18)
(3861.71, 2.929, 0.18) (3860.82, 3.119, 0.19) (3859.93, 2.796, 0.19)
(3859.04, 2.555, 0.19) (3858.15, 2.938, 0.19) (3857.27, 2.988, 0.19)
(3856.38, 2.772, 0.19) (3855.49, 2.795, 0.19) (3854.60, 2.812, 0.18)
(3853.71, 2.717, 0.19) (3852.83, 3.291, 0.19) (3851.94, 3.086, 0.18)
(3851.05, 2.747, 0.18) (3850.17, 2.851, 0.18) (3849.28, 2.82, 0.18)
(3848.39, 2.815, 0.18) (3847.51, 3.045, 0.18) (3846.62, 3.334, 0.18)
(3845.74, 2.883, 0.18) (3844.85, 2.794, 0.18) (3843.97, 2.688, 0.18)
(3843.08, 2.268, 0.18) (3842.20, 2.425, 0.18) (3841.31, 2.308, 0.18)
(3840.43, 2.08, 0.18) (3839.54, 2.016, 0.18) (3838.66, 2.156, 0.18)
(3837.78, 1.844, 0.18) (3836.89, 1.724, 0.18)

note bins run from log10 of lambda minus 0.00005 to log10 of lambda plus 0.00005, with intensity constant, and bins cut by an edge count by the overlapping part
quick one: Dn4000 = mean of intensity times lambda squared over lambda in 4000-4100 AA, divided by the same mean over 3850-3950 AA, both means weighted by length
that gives 1.56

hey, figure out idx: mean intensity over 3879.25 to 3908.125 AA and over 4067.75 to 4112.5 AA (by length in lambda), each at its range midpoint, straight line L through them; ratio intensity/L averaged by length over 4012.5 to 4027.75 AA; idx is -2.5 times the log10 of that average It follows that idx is -0.247 mag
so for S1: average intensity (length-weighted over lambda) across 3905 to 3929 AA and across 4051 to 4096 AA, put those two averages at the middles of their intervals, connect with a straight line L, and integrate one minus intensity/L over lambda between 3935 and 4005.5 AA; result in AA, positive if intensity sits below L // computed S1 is 9.0 AA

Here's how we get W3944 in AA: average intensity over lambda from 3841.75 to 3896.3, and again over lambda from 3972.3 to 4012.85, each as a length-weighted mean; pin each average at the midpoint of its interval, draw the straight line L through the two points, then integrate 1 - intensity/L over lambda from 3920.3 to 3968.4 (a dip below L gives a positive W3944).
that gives 9.7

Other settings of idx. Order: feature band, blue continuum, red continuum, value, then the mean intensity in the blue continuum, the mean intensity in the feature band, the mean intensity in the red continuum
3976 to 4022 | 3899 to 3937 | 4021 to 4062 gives -0.058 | 2.91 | 3.96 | 4.19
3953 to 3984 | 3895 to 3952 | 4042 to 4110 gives 0.213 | 2.94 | 2.66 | 3.95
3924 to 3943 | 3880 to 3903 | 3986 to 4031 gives 0.368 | 2.68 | 2.28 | 4.14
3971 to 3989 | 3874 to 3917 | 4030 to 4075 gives 0.148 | 2.94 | 3.13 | 4.13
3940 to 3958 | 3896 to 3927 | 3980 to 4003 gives 0.102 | 3.27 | 3.25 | 3.91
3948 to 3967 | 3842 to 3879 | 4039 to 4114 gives 0.132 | 2.9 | 2.99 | 3.97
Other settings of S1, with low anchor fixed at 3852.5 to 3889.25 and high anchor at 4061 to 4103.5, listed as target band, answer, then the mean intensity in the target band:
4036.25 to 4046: -1.5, 4.28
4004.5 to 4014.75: -1.8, 4.16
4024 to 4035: -1.5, 4.13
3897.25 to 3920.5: -2.7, 3.35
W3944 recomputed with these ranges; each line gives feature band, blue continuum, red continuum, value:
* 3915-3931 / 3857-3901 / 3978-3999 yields 0.8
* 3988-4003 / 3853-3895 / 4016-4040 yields -0.3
